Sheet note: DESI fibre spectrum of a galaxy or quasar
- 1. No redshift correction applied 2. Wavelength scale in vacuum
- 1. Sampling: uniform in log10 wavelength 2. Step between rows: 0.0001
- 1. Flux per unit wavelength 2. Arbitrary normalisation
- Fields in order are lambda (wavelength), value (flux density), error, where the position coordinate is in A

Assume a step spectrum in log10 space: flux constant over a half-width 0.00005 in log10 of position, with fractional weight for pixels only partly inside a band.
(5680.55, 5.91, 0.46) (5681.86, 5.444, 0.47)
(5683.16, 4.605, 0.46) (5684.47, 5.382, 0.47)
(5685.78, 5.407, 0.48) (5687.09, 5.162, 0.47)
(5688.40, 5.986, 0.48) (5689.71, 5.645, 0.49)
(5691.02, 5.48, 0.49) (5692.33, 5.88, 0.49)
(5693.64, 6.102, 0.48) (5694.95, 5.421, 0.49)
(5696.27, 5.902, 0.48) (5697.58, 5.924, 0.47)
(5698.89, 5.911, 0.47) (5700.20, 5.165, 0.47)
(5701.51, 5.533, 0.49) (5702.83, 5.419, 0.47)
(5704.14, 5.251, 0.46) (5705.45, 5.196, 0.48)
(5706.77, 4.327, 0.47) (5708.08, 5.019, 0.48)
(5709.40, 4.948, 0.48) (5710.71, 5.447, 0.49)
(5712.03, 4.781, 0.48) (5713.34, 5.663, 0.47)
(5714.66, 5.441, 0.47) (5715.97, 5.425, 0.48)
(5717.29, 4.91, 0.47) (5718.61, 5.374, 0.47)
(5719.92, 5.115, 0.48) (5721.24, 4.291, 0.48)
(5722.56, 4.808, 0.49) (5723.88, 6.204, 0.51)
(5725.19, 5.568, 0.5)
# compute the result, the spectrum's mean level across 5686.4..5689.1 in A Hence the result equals 5.57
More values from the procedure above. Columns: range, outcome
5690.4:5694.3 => 5.83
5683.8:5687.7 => 5.31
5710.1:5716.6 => 5.35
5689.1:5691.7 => 5.57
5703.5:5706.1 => 5.23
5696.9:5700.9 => 5.68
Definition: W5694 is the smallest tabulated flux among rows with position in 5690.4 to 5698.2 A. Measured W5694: 5.421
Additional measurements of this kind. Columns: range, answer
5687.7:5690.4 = 5.645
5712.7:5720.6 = 4.91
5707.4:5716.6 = 4.781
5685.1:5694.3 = 5.162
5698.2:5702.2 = 5.165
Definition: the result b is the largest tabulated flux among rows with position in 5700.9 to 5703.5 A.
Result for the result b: 5.533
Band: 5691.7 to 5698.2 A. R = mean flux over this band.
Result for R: 5.84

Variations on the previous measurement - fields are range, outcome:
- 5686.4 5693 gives 5.63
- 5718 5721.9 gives 4.92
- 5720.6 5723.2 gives 4.55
